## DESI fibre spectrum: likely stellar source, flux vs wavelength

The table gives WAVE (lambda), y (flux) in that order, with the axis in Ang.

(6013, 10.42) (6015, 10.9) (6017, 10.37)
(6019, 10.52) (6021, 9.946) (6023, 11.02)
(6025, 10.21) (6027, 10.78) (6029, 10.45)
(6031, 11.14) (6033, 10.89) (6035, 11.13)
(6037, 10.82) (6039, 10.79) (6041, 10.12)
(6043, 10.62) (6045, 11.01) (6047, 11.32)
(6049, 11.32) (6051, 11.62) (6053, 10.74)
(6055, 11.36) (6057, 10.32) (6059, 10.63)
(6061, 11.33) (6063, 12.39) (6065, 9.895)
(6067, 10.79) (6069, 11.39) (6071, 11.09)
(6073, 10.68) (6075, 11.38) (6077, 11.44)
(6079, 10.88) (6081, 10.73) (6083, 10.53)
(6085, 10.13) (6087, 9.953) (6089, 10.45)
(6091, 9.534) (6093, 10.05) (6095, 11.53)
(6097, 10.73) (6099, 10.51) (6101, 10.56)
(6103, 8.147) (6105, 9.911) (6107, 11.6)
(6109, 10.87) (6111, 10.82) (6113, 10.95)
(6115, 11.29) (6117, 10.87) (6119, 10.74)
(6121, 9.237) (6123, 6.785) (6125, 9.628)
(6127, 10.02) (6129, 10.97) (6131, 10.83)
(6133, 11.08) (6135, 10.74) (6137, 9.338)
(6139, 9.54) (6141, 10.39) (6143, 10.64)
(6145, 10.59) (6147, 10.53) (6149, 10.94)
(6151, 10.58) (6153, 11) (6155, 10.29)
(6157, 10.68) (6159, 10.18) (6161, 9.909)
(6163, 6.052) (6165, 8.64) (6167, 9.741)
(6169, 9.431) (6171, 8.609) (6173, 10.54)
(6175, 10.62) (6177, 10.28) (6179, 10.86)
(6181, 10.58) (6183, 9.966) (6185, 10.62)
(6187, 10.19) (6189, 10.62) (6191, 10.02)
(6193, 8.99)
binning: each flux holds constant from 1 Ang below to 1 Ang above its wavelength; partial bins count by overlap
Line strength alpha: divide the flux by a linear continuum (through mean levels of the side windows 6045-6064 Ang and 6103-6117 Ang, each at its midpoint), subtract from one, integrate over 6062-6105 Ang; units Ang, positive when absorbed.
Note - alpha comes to 1.4 Ang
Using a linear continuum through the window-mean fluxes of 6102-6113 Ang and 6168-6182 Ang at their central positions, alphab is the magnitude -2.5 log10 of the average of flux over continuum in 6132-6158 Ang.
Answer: -0.03 mag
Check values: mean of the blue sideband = 10.3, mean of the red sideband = 10.1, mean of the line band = 10.5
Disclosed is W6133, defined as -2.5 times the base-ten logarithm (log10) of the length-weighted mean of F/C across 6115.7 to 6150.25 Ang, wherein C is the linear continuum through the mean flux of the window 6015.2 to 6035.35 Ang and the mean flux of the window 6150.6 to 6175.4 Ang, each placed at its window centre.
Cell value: -0.03 mag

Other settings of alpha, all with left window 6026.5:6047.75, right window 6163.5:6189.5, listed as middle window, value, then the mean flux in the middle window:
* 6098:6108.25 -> 0.2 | 10.2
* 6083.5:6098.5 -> 0.2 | 10.4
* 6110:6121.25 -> -0.4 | 10.7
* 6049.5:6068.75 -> -0.6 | 11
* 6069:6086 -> -0.5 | 10.9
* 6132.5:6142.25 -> 0.0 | 10.2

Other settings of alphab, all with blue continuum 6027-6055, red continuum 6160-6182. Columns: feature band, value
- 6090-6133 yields -0.01 mag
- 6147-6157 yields -0.10 mag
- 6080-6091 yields 0.02 mag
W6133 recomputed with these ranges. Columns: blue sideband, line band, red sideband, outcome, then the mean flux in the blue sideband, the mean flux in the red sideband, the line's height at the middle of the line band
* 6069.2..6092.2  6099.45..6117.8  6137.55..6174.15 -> -0.020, 10.6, 9.9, 10.4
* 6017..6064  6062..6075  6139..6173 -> -0.042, 10.9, 9.9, 10.6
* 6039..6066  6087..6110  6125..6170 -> 0.021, 11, 10.1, 10.5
